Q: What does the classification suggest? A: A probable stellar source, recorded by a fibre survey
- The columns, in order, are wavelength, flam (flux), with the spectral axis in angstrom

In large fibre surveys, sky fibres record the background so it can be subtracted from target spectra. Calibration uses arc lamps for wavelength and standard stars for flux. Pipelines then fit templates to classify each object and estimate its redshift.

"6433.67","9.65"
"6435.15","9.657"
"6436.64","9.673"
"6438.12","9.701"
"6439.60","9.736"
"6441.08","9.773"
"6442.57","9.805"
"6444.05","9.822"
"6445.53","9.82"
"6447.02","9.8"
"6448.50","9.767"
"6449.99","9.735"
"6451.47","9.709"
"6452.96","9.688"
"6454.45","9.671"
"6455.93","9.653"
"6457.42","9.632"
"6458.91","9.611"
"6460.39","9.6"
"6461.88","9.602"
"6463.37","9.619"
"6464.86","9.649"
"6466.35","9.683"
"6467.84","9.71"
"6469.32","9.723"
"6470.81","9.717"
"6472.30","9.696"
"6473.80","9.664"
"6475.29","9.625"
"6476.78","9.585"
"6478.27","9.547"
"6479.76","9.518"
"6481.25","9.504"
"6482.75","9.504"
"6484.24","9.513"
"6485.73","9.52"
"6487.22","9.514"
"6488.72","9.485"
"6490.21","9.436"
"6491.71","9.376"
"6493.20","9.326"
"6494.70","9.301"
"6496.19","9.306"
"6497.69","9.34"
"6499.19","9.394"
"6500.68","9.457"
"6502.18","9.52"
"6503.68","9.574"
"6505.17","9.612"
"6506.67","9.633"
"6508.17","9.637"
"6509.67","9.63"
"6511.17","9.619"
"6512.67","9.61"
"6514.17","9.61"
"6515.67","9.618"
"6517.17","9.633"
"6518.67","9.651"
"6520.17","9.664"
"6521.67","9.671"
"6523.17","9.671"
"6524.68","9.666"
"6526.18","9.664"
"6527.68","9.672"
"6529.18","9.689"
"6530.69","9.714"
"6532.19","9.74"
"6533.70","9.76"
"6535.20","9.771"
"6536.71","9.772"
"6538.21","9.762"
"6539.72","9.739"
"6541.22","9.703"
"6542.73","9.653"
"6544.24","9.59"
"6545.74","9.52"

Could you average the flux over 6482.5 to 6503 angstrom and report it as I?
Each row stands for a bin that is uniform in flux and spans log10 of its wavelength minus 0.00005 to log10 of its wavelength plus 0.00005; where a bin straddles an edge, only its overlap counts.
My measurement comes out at 9.43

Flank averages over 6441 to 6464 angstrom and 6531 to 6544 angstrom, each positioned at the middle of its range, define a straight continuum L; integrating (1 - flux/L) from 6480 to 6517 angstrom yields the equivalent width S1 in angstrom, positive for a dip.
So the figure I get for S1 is 0.8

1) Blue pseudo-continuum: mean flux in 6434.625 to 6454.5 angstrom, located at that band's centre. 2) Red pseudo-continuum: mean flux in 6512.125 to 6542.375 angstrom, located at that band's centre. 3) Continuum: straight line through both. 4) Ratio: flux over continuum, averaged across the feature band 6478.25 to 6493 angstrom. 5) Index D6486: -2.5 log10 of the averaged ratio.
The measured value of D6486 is 0.03 mag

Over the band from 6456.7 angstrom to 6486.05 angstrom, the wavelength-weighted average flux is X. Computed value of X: 9.61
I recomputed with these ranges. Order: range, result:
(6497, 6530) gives 9.6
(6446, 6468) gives 9.67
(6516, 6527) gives 9.66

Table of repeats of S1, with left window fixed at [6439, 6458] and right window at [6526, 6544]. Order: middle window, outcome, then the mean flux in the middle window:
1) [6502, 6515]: 0.2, 9.61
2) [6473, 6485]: 0.2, 9.56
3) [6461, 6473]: 0.1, 9.68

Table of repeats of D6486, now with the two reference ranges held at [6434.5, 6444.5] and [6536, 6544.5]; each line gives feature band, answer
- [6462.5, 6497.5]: 0.021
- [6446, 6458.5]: 0.003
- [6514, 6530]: 0.006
